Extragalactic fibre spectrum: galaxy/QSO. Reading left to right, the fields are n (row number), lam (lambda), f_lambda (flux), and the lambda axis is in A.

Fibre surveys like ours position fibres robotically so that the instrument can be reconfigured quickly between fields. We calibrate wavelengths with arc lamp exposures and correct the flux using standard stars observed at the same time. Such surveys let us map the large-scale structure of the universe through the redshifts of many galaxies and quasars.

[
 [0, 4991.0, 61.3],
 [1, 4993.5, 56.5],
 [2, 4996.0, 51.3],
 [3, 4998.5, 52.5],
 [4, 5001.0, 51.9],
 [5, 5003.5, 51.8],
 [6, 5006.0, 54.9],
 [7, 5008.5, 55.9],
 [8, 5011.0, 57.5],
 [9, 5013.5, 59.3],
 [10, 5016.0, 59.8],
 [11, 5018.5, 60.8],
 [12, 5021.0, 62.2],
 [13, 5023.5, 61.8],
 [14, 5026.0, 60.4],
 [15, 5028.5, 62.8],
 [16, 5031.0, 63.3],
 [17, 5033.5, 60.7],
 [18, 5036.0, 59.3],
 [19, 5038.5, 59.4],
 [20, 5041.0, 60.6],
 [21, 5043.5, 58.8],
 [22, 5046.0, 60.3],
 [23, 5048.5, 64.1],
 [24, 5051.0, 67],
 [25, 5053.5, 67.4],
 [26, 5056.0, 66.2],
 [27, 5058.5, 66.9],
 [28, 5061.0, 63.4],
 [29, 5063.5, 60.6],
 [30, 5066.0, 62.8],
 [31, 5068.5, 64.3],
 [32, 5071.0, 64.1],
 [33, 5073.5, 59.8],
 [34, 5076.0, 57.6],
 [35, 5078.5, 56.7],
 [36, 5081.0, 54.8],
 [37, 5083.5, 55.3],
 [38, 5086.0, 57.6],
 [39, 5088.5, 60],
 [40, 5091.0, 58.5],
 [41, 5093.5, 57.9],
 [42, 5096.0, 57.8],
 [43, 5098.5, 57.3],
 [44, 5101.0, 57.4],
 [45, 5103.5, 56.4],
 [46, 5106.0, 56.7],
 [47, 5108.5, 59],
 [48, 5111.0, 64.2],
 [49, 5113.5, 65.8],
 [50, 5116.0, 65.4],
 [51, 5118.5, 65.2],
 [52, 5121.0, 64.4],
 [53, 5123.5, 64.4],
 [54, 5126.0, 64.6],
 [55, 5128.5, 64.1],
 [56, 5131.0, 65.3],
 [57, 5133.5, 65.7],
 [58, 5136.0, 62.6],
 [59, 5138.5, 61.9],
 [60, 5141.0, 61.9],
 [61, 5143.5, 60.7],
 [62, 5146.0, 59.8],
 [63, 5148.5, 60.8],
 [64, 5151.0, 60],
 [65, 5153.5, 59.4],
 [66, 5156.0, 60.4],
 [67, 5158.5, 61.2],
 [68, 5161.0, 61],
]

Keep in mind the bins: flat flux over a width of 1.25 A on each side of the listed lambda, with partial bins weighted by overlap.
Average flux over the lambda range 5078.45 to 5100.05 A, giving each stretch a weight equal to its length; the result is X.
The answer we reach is 57.4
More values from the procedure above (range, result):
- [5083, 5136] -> 61.2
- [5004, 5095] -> 60.6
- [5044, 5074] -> 63.9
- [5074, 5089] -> 57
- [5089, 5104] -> 57.7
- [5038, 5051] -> 61.3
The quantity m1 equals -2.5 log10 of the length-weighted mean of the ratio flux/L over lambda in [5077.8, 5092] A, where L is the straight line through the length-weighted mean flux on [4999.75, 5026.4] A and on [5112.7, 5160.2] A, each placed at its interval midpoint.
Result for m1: 0.07 mag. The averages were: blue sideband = 57.8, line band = 57.1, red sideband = 62.8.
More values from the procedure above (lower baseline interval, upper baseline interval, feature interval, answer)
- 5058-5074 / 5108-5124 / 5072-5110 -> 0.11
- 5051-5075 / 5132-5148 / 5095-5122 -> 0.04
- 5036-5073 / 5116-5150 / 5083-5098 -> 0.09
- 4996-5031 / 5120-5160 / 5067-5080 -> -0.01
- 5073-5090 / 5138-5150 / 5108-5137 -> -0.08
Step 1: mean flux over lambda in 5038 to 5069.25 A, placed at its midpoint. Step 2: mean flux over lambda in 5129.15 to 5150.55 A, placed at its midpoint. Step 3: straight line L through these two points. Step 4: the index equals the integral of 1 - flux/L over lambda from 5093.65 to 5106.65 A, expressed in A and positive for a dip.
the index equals 1.1 A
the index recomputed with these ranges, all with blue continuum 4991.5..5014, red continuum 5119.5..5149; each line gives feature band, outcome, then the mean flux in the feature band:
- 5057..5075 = -1.34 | 63.1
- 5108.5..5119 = -0.45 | 64.4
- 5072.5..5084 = 0.51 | 56.9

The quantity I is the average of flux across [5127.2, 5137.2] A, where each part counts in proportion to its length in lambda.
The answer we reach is 64.4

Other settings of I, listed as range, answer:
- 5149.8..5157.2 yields 59.9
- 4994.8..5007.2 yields 52.5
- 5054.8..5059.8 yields 66.5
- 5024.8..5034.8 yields 61.8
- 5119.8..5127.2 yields 64.5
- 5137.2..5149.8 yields 61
